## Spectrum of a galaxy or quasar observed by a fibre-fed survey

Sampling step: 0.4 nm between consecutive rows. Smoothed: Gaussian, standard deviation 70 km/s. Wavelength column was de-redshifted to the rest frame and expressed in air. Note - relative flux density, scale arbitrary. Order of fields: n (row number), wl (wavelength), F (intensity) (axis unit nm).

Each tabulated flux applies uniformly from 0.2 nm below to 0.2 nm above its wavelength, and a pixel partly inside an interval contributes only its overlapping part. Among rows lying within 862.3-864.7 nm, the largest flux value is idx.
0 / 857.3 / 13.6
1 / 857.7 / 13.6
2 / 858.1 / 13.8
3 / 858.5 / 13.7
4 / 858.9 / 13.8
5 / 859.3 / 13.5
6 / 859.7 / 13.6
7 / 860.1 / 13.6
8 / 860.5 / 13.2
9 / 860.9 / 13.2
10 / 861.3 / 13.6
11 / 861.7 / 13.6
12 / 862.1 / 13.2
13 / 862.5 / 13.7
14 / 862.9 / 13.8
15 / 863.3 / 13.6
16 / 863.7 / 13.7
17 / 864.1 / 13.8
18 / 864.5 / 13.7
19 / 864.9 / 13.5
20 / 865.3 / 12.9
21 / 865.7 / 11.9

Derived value 13.8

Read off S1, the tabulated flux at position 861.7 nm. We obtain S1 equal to 13.6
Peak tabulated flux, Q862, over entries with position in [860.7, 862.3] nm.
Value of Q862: 13.6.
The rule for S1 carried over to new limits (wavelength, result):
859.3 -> 13.5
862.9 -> 13.8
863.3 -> 13.6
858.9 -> 13.8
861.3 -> 13.6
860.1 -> 13.6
